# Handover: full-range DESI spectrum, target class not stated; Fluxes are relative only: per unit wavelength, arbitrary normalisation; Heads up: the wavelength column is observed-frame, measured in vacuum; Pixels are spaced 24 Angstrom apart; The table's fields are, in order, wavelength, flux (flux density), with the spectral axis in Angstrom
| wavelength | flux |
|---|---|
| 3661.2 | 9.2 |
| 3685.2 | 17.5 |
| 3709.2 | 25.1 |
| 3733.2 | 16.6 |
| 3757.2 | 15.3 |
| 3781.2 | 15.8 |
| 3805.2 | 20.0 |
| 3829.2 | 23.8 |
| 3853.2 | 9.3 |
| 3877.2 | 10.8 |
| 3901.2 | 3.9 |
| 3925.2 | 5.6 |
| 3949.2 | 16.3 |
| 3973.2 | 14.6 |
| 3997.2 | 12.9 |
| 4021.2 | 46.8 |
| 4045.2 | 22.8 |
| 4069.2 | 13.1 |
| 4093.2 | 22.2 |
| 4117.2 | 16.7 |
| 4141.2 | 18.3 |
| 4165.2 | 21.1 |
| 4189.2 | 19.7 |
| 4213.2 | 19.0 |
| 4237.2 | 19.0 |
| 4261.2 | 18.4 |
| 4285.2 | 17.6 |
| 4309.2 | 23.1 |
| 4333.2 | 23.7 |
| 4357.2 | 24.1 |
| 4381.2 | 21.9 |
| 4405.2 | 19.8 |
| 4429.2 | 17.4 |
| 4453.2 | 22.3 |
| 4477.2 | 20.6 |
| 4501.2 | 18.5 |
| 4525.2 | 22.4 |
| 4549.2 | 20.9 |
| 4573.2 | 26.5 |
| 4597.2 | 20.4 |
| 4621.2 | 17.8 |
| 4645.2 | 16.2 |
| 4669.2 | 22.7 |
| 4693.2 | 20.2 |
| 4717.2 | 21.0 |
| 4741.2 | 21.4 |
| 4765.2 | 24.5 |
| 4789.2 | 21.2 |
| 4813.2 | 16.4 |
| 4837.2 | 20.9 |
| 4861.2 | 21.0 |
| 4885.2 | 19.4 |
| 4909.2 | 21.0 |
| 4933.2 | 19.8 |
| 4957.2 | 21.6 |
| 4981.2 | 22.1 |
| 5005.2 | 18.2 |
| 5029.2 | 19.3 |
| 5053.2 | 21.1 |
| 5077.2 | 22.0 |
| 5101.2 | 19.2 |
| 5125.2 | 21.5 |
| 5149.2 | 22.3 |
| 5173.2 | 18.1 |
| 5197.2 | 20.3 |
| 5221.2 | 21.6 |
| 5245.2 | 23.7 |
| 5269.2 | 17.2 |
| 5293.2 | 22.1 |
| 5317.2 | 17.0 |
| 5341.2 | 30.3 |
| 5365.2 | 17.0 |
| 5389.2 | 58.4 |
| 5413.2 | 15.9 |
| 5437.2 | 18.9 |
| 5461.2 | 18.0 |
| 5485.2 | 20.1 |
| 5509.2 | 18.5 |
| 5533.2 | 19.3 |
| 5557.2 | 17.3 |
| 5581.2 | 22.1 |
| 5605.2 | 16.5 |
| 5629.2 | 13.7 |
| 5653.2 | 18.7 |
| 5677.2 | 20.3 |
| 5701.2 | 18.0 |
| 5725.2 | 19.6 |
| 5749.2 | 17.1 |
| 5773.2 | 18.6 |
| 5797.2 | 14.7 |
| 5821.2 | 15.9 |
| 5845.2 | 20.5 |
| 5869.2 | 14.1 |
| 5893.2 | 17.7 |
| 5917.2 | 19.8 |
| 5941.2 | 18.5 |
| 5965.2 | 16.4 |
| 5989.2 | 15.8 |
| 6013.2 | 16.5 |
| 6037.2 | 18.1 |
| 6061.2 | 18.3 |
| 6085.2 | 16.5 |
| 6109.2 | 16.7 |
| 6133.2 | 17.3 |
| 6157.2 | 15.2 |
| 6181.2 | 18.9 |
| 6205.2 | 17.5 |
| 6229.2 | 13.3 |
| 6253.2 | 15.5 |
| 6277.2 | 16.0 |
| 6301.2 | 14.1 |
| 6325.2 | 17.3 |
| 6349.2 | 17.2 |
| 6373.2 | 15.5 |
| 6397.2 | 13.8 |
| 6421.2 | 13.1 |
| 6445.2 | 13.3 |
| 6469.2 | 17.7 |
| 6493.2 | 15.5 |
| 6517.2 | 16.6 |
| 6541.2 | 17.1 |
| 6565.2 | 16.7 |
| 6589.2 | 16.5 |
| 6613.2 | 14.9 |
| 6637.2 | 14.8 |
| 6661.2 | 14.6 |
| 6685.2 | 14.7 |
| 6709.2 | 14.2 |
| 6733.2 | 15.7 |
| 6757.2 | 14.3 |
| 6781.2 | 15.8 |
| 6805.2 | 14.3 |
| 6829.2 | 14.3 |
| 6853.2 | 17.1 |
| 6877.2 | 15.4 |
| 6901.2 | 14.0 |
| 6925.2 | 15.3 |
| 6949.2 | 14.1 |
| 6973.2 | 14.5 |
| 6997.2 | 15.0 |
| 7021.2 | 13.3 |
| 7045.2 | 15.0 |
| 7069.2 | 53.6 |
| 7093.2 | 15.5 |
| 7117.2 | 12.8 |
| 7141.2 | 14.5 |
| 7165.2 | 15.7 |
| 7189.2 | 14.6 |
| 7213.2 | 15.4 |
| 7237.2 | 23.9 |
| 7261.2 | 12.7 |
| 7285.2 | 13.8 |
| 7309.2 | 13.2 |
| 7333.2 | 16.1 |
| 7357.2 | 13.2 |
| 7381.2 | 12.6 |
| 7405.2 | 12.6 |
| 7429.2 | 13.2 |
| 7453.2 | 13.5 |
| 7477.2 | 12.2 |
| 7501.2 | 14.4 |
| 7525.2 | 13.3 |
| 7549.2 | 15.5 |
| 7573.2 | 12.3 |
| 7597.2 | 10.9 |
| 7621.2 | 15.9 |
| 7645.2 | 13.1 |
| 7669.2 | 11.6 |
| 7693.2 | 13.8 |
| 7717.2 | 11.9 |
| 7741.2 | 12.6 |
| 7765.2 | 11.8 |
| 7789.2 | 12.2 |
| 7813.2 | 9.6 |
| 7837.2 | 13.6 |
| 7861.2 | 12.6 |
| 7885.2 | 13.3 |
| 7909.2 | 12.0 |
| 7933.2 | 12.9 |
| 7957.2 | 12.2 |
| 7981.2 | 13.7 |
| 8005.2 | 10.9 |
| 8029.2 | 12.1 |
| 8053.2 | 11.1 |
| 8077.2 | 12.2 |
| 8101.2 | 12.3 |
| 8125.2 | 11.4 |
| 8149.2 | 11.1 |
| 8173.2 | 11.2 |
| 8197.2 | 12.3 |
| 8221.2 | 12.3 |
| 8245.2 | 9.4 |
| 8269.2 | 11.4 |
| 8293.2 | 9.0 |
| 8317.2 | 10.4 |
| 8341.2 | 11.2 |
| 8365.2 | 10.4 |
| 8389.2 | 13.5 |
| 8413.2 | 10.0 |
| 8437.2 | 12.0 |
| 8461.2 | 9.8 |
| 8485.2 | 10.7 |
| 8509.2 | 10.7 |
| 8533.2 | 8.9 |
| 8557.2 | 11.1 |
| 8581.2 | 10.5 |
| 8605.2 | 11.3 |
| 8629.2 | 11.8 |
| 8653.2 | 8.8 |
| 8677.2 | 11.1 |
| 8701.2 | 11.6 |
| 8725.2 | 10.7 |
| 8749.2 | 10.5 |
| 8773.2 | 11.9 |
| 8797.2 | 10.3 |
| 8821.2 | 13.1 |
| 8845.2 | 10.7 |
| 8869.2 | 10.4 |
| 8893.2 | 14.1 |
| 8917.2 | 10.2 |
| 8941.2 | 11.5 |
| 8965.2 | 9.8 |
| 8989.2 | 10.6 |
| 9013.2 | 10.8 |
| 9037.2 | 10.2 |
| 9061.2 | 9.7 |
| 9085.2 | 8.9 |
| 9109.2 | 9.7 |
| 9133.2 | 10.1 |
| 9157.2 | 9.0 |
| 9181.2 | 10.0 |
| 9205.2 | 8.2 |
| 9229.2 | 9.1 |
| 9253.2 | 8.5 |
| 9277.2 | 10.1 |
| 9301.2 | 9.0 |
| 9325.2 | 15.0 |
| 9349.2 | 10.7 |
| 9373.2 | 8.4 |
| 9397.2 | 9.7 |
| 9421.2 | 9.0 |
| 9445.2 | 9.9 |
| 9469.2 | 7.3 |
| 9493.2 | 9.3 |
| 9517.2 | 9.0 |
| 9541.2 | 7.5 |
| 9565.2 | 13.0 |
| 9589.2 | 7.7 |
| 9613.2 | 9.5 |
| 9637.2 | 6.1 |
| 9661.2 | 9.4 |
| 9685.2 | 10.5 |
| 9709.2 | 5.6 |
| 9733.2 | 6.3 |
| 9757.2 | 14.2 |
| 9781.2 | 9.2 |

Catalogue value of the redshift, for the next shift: 0.08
